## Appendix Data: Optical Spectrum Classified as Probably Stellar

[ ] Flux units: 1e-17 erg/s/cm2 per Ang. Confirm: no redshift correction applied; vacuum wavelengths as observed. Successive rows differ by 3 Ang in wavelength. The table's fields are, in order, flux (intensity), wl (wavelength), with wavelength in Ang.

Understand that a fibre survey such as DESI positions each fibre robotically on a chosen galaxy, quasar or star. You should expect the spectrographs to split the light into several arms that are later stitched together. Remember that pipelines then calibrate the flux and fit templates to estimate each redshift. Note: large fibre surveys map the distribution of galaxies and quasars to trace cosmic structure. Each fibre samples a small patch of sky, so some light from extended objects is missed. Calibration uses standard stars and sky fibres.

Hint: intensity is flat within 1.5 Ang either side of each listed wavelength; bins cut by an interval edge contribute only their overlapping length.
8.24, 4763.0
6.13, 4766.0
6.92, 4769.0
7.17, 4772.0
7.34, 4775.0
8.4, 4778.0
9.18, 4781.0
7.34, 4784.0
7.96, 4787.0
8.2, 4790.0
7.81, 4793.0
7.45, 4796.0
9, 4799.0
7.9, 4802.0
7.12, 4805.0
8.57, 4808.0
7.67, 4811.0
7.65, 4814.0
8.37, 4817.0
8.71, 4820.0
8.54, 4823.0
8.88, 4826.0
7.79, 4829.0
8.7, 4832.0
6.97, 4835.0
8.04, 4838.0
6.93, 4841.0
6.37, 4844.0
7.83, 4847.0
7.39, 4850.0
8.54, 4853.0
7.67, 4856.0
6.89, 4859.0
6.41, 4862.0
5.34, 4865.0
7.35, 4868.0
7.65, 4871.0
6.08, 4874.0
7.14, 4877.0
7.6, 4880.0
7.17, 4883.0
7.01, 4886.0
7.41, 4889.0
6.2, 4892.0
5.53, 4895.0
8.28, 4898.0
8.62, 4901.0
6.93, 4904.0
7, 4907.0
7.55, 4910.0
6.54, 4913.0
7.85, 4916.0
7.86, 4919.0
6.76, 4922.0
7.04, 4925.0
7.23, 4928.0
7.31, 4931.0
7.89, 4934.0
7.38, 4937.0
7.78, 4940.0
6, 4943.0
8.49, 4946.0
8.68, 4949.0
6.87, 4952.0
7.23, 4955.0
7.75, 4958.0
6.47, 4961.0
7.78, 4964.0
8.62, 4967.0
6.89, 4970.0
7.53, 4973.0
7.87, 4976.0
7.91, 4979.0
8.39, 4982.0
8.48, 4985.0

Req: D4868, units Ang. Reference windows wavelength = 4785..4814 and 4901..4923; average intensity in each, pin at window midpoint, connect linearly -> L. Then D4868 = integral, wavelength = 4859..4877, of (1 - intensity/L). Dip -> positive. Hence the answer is 2.2 Ang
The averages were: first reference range 7.94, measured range 6.64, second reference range 7.32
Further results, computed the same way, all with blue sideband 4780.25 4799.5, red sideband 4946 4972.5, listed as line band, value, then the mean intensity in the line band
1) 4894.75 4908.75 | 0.6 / 7.43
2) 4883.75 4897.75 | 1.9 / 6.73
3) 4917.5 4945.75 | 1.3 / 7.3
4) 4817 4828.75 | -0.9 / 8.57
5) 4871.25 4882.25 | 1.1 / 7.04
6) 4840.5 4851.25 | 1.0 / 7.14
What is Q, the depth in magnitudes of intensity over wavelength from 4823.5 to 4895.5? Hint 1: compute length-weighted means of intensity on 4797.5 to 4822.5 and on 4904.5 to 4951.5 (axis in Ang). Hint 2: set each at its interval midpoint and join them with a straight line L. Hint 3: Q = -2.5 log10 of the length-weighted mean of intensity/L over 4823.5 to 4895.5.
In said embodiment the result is 0.085 mag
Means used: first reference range 8.14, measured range 7.25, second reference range 7.4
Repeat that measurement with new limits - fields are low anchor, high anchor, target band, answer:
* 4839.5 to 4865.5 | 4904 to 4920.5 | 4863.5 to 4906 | 0.03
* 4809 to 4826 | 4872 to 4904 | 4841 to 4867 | 0.09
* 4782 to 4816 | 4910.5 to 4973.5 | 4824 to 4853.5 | 0.01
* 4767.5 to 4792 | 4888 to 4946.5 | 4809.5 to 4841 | -0.06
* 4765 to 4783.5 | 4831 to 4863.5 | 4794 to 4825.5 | -0.09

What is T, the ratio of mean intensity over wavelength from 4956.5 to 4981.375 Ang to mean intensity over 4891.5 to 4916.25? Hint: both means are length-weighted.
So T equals 1.1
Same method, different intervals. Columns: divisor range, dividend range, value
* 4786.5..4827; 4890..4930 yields 0.88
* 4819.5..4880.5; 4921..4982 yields 1.01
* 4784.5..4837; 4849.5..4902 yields 0.88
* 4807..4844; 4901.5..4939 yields 0.92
